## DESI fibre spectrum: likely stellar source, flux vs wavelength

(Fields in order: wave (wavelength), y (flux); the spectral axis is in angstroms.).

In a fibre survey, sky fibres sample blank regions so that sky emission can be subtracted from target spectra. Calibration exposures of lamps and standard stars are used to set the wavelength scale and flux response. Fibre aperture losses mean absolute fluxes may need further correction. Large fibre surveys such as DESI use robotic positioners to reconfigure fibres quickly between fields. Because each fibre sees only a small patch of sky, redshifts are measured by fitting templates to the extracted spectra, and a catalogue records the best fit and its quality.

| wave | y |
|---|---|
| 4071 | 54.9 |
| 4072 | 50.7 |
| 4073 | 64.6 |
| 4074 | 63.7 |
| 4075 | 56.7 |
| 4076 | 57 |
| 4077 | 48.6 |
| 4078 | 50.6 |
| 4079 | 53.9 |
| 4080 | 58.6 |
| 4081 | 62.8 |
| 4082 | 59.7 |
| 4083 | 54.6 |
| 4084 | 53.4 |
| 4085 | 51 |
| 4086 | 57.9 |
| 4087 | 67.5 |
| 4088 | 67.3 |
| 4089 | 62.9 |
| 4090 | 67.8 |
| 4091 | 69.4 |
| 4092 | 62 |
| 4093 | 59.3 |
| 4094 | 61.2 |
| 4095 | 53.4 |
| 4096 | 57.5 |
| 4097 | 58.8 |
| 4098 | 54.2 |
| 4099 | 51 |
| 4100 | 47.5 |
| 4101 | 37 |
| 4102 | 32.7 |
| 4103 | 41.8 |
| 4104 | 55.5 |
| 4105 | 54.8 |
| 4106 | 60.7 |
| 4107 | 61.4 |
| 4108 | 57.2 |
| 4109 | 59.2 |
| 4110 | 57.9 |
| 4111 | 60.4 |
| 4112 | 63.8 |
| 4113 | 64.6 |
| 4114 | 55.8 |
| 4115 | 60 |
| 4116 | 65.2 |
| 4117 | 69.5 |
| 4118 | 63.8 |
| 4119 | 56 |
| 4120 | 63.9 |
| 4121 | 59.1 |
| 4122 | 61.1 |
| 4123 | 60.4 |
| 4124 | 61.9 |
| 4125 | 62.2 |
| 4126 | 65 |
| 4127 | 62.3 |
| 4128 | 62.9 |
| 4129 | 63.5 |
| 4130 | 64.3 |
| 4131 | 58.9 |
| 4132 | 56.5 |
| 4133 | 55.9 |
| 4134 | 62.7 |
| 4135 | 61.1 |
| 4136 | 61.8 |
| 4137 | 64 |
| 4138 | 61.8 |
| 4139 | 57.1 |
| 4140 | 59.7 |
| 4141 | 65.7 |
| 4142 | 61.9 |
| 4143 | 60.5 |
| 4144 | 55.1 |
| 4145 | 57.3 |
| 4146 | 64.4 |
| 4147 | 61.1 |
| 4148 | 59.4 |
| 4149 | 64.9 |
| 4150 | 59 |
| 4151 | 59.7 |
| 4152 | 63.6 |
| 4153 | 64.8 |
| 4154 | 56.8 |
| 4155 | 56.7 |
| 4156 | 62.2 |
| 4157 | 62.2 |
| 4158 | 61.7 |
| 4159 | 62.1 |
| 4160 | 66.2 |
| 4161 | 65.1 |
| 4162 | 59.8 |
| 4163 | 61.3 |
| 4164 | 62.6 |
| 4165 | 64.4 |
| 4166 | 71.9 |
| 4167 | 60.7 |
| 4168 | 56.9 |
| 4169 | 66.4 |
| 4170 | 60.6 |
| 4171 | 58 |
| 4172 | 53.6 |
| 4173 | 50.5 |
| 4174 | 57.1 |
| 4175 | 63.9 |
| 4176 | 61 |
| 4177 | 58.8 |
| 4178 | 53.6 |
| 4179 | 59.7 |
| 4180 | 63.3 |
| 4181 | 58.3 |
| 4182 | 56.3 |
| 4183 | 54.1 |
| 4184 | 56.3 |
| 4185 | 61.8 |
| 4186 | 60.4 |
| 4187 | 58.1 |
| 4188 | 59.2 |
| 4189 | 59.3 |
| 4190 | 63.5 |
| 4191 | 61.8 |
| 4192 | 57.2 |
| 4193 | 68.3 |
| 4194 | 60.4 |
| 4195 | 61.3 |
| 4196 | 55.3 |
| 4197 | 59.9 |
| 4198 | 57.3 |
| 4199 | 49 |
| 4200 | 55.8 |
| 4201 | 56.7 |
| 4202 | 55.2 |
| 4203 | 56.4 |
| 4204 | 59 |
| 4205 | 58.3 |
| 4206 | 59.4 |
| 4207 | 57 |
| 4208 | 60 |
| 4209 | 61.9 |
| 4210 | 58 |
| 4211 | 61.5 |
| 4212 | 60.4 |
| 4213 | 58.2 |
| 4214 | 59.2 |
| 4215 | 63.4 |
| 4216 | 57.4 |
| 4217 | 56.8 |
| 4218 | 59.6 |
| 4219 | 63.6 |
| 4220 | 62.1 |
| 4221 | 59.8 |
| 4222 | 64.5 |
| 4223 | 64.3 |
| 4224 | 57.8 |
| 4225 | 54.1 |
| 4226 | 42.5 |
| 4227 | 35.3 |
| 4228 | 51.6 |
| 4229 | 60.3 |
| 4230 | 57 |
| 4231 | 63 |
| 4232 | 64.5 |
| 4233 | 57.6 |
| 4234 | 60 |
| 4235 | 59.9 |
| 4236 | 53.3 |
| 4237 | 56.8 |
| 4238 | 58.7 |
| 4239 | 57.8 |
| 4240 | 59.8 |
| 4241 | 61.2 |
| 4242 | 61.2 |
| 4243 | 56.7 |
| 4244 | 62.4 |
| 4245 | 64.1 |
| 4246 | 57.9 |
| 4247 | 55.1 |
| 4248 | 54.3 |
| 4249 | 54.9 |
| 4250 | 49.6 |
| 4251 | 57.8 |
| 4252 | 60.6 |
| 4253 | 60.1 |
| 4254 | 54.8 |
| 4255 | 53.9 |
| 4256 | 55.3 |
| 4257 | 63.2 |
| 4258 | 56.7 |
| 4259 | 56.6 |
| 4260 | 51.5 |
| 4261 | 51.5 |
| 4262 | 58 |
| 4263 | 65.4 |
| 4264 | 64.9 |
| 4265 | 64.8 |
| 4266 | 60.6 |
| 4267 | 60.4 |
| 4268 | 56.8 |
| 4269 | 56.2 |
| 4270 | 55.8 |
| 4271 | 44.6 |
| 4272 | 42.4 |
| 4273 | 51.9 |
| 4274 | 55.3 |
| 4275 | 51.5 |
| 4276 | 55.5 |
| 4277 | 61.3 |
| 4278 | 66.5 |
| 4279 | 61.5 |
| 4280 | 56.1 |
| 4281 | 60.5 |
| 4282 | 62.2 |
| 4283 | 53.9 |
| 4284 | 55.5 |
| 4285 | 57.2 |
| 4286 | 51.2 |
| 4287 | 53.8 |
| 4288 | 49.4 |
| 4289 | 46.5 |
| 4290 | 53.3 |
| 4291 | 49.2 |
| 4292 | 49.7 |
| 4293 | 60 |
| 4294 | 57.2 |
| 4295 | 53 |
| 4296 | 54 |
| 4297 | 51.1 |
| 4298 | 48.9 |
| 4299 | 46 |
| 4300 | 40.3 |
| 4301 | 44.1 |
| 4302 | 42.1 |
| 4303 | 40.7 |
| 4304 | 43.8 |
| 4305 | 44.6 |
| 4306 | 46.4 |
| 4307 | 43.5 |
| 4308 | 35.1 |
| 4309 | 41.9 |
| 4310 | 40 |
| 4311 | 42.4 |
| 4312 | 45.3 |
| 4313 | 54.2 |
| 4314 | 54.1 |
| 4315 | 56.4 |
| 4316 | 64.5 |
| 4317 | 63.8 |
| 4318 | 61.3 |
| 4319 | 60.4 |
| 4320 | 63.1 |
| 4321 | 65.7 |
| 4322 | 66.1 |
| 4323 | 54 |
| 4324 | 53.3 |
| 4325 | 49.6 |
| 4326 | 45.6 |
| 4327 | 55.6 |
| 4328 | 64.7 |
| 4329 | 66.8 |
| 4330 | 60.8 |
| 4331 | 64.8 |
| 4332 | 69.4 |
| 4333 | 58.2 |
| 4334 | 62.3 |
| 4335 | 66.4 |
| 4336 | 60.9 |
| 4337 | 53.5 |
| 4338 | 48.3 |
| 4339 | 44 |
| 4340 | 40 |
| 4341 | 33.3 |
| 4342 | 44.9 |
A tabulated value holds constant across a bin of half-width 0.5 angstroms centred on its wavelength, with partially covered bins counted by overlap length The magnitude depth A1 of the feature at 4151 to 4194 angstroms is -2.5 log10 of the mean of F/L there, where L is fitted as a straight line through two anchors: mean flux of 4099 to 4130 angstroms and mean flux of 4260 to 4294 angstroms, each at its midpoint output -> -0.06 mag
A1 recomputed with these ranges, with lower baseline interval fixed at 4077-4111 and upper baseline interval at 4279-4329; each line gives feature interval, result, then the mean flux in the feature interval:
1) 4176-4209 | -0.08 mag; 58.6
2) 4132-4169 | -0.12 mag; 61.4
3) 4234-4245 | -0.11 mag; 59.1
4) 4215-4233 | -0.07 mag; 57.5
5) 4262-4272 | -0.10 mag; 58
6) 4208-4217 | -0.11 mag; 59.8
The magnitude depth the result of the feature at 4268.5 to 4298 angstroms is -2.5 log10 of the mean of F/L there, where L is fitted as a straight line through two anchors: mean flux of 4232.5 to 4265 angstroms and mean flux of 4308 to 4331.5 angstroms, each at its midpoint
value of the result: 0.052 mag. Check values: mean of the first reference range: 58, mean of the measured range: 54.3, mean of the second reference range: 55.8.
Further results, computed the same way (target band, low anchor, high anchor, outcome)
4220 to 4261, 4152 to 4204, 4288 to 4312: -0.081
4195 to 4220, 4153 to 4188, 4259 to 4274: 0.002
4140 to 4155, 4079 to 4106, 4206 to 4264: -0.073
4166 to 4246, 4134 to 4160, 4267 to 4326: -0.018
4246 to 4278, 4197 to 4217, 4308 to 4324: 0.002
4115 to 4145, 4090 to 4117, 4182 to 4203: -0.077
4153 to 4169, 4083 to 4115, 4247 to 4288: -0.100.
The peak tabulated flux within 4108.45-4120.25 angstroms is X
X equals 69.5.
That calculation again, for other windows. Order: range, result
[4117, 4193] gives 71.9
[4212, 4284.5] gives 66.5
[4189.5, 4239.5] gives 68.3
